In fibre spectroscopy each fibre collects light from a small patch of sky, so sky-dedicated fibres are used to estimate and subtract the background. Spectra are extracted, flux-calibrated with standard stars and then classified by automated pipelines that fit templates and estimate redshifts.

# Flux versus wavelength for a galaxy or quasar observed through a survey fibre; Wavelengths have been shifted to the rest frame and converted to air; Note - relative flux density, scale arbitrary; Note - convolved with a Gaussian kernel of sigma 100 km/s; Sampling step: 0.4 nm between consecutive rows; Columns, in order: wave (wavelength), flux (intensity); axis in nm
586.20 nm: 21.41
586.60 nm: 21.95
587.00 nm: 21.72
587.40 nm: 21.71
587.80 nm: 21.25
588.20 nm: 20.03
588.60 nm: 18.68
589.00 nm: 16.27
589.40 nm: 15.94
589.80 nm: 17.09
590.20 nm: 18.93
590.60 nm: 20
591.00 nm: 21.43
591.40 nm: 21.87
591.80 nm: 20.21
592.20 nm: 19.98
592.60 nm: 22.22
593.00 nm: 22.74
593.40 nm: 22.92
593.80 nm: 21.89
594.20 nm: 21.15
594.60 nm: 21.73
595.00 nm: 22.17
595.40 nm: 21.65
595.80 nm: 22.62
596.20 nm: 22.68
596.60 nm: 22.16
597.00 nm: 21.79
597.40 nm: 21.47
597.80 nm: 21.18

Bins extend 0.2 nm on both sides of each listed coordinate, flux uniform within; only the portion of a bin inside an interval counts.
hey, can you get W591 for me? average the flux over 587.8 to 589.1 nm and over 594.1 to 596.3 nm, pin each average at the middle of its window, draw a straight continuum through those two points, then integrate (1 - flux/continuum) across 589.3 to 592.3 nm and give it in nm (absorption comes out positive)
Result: 0.074 nm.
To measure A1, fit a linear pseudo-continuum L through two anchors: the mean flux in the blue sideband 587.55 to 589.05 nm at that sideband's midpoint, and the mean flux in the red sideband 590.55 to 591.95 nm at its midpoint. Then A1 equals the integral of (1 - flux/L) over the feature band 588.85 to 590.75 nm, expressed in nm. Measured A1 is 0.25 nm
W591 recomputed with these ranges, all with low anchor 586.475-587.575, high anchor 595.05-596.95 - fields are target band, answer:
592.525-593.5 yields -0.03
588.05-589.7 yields 0.32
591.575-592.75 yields 0.07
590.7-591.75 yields 0.03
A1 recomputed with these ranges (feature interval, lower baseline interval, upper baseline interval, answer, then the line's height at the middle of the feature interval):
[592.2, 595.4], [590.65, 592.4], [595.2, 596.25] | -0.05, 21.6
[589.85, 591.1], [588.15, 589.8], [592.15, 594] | -0.03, 19.2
